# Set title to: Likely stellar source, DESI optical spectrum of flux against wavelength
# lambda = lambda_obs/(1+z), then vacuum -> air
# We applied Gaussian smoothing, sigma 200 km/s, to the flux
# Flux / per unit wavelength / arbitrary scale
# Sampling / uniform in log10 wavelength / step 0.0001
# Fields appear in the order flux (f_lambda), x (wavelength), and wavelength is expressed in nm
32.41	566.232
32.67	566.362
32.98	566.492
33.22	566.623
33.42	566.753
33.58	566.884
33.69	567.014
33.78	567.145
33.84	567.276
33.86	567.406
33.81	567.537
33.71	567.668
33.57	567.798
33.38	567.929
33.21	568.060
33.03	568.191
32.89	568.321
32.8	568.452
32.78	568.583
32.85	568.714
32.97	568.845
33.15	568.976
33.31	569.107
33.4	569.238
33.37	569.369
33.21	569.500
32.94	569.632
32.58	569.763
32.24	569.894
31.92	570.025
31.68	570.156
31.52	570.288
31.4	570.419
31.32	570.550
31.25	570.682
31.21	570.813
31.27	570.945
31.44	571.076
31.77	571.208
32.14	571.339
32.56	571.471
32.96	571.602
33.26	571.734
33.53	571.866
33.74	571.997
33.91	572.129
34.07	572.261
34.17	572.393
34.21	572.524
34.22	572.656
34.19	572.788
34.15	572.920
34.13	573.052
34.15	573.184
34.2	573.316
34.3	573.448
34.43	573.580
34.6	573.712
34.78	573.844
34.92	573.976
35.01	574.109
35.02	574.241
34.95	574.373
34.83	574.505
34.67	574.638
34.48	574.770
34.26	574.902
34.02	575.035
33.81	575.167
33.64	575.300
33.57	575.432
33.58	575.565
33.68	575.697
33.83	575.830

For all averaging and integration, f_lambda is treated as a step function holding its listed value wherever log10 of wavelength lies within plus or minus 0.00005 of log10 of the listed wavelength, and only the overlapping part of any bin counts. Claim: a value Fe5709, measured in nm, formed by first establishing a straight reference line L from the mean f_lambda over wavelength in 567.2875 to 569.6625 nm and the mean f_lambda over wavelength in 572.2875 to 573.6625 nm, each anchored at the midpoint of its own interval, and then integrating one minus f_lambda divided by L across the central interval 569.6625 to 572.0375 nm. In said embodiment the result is 0.12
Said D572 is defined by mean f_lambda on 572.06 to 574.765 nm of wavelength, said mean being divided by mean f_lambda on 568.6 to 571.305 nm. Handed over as 1.07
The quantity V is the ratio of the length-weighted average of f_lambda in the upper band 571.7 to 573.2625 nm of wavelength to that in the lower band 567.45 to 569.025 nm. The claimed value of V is 1.02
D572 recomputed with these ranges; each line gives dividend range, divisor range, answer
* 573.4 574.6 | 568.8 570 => 1.05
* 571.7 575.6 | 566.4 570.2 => 1.03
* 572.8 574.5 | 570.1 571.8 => 1.09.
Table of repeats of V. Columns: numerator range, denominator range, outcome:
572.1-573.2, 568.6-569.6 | 1.03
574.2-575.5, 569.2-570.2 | 1.05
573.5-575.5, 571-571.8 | 1.07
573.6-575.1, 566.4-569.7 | 1.04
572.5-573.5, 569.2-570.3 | 1.05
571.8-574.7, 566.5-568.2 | 1.03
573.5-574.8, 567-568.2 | 1.04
